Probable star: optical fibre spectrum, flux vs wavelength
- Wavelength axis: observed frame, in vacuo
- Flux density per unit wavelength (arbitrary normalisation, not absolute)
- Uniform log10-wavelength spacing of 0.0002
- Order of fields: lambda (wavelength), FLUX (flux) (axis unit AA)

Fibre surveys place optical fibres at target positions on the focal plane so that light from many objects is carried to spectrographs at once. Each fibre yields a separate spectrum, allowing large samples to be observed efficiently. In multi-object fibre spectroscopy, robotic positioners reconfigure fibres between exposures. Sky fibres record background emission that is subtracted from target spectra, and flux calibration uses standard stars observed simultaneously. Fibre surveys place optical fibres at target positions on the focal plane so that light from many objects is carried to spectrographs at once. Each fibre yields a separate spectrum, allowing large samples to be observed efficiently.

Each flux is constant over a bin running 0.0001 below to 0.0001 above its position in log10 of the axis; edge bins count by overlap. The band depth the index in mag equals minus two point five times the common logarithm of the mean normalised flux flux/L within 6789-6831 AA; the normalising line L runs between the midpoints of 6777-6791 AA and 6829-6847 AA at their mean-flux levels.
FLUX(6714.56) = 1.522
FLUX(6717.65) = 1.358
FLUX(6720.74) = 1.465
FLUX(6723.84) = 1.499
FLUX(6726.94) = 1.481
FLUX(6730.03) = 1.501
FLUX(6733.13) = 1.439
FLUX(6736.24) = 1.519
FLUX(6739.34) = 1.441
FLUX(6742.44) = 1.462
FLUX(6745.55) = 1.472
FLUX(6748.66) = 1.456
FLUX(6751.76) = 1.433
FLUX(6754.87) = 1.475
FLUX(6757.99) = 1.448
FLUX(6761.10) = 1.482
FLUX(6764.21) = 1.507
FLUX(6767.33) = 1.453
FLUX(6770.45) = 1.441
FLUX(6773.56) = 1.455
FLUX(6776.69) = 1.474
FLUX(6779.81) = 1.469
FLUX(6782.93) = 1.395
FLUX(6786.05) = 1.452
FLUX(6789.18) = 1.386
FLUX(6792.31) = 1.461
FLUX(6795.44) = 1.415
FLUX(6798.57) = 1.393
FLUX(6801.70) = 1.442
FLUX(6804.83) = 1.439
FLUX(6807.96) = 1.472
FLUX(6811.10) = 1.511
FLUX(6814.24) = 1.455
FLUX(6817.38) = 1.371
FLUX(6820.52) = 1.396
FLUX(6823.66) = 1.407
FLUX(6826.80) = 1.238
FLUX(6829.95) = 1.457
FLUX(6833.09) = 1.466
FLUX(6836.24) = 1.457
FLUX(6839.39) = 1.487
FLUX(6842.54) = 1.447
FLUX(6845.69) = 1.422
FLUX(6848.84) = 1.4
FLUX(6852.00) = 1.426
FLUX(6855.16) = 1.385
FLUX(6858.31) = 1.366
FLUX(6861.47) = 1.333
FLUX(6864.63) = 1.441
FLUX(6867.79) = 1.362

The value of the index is 0.02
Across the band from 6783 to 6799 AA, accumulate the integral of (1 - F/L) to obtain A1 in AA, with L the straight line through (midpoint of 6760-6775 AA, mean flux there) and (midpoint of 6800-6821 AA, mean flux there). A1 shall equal 0.4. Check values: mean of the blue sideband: 1.47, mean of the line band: 1.42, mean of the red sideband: 1.44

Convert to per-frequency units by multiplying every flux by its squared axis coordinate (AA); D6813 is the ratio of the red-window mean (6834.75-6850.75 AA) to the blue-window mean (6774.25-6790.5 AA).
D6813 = 1.02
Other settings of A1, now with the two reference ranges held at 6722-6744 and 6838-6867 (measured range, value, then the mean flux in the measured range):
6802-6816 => -0.3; 1.47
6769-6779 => 0.0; 1.46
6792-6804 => 0.1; 1.43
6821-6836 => 0.3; 1.4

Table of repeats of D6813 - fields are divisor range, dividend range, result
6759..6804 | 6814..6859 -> 0.99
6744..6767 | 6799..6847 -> 0.99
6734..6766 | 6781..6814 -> 0.99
